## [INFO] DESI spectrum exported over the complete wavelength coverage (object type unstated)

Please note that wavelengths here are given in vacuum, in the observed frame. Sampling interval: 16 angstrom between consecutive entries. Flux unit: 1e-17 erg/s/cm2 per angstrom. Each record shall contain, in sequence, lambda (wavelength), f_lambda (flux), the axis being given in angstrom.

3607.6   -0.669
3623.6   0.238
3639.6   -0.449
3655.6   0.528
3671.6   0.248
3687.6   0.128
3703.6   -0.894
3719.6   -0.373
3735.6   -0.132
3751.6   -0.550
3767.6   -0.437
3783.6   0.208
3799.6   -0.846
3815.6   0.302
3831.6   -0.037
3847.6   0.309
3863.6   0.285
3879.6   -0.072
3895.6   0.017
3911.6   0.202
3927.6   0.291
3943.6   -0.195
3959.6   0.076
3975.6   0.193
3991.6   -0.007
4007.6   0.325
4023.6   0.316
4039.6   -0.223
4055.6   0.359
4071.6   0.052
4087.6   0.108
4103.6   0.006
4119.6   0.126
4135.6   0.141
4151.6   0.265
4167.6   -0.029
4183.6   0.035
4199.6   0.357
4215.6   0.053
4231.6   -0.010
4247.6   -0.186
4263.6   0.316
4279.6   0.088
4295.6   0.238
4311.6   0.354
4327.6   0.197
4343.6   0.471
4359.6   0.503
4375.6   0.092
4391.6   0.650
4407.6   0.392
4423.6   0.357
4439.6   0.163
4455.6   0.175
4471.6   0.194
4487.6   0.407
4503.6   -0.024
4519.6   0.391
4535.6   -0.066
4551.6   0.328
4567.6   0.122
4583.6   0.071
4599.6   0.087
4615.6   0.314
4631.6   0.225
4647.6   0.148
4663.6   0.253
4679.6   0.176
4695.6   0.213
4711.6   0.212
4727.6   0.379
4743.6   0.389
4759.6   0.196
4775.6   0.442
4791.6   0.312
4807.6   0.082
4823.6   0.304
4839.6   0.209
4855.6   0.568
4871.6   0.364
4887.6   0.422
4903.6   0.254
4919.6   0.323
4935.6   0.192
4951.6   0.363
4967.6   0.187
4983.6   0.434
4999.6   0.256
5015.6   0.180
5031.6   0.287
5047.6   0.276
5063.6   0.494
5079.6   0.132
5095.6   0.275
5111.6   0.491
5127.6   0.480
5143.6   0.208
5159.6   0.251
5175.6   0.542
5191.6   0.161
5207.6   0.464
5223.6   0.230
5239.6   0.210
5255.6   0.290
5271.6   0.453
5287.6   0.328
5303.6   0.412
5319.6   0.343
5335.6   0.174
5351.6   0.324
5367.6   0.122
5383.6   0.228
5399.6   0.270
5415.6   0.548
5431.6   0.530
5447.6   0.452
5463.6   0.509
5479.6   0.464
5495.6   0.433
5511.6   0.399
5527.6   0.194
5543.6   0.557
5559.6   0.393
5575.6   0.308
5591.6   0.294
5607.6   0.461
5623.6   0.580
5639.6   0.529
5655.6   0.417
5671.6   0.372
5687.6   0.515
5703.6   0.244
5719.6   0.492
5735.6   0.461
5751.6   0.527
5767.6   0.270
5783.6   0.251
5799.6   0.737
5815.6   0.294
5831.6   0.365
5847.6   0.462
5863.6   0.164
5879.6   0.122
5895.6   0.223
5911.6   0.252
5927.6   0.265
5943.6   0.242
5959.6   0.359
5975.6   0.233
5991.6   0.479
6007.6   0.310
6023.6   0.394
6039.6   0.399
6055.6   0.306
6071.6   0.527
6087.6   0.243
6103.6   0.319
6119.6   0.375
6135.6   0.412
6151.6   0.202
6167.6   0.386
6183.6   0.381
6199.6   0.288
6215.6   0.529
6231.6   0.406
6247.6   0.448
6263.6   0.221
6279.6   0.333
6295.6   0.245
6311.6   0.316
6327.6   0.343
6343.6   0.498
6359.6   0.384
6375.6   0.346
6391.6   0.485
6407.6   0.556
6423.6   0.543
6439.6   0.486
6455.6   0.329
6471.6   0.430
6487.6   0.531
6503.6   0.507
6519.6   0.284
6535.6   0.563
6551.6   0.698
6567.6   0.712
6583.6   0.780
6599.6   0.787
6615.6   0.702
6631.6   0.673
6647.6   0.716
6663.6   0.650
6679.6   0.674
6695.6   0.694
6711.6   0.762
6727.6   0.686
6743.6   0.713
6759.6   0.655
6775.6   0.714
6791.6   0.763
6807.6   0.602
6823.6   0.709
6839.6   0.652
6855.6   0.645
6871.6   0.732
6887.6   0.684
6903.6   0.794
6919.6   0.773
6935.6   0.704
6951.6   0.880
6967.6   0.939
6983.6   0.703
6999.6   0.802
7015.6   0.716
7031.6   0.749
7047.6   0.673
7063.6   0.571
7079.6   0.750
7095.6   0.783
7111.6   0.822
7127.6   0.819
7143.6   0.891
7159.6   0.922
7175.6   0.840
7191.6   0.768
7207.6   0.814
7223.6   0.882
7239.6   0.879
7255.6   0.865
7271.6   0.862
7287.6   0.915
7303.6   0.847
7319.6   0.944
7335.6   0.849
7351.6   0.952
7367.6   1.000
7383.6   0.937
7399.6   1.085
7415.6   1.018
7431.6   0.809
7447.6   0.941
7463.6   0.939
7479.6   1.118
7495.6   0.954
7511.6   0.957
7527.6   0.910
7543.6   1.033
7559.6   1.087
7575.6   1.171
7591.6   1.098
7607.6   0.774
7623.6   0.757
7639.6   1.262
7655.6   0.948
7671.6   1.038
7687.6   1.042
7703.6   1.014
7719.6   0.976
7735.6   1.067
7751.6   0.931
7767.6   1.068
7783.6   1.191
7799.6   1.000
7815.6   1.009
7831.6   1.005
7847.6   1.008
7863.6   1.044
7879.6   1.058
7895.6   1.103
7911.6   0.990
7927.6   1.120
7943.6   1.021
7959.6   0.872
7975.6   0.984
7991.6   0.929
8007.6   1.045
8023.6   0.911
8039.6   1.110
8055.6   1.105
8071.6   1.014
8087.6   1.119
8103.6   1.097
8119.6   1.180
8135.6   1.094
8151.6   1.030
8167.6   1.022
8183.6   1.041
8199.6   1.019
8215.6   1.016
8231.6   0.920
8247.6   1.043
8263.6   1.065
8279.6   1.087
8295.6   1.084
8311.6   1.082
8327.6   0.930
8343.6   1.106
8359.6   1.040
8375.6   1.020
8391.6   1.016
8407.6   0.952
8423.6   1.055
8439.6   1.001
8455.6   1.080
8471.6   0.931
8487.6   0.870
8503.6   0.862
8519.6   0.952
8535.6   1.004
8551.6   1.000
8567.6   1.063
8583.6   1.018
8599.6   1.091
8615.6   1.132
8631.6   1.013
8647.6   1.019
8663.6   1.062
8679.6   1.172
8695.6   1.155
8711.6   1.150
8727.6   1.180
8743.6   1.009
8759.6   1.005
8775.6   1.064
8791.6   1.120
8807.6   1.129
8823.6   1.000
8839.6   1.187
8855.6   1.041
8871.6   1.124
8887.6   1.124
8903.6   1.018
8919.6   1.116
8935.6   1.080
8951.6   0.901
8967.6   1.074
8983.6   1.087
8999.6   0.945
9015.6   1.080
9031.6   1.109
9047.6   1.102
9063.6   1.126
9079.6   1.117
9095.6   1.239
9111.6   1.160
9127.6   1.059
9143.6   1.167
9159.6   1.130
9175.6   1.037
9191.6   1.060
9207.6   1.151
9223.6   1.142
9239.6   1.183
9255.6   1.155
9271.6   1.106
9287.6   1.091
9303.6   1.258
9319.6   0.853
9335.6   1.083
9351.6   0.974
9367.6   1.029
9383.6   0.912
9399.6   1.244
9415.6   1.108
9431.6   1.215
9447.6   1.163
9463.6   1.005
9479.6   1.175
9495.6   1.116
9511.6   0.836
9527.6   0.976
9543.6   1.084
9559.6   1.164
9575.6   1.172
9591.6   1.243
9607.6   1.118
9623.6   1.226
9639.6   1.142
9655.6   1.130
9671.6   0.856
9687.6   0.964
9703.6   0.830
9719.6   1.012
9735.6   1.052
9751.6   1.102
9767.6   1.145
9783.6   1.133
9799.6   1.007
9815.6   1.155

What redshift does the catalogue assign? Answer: 0.64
